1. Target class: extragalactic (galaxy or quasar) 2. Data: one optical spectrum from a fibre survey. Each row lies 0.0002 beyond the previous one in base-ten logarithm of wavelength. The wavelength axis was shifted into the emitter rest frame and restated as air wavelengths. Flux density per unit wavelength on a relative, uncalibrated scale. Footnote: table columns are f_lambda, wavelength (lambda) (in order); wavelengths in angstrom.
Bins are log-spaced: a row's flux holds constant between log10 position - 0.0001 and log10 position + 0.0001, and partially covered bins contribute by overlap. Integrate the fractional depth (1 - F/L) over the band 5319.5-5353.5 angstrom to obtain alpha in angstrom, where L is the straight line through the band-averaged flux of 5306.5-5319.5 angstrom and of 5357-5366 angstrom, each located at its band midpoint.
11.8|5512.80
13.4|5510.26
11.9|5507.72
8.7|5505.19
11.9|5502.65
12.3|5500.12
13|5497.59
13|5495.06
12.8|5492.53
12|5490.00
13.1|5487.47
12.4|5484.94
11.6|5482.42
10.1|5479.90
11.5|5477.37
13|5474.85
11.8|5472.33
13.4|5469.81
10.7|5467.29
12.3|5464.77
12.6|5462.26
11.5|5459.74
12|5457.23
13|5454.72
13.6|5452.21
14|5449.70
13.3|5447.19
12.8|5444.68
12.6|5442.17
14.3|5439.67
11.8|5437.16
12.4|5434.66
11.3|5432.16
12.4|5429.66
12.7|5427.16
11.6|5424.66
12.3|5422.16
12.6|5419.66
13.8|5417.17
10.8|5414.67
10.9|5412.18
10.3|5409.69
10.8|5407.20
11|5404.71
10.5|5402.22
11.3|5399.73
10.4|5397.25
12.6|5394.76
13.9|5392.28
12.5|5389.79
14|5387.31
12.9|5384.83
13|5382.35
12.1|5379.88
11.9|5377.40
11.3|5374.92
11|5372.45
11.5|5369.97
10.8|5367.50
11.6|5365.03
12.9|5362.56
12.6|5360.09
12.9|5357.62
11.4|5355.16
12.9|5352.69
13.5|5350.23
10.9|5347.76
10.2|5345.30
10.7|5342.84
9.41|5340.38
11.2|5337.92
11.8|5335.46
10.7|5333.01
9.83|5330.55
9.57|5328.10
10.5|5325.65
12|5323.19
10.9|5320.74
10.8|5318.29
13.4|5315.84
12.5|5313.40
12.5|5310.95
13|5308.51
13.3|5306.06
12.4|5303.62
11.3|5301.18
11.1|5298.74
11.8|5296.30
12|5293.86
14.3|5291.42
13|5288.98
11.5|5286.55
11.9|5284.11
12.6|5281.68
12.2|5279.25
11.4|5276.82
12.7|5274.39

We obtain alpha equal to 4.11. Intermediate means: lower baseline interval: 12.5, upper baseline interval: 12.5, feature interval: 11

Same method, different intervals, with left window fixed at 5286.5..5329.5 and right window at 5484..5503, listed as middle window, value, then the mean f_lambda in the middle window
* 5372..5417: 1.8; 11.8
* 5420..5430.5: 0.1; 12.3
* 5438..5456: -1.3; 13.3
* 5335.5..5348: 1.6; 10.6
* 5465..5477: 0.3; 12.2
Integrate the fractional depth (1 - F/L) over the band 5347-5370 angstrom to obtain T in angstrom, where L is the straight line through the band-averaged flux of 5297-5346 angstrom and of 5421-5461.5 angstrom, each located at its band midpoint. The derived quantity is -0.8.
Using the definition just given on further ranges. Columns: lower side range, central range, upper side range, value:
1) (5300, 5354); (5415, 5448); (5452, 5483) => -1.8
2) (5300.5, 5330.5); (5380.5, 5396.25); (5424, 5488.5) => -1.3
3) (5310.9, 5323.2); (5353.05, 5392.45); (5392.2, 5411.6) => -2.7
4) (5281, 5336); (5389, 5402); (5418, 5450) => 0.4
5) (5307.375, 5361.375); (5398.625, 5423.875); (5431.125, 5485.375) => 1.3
